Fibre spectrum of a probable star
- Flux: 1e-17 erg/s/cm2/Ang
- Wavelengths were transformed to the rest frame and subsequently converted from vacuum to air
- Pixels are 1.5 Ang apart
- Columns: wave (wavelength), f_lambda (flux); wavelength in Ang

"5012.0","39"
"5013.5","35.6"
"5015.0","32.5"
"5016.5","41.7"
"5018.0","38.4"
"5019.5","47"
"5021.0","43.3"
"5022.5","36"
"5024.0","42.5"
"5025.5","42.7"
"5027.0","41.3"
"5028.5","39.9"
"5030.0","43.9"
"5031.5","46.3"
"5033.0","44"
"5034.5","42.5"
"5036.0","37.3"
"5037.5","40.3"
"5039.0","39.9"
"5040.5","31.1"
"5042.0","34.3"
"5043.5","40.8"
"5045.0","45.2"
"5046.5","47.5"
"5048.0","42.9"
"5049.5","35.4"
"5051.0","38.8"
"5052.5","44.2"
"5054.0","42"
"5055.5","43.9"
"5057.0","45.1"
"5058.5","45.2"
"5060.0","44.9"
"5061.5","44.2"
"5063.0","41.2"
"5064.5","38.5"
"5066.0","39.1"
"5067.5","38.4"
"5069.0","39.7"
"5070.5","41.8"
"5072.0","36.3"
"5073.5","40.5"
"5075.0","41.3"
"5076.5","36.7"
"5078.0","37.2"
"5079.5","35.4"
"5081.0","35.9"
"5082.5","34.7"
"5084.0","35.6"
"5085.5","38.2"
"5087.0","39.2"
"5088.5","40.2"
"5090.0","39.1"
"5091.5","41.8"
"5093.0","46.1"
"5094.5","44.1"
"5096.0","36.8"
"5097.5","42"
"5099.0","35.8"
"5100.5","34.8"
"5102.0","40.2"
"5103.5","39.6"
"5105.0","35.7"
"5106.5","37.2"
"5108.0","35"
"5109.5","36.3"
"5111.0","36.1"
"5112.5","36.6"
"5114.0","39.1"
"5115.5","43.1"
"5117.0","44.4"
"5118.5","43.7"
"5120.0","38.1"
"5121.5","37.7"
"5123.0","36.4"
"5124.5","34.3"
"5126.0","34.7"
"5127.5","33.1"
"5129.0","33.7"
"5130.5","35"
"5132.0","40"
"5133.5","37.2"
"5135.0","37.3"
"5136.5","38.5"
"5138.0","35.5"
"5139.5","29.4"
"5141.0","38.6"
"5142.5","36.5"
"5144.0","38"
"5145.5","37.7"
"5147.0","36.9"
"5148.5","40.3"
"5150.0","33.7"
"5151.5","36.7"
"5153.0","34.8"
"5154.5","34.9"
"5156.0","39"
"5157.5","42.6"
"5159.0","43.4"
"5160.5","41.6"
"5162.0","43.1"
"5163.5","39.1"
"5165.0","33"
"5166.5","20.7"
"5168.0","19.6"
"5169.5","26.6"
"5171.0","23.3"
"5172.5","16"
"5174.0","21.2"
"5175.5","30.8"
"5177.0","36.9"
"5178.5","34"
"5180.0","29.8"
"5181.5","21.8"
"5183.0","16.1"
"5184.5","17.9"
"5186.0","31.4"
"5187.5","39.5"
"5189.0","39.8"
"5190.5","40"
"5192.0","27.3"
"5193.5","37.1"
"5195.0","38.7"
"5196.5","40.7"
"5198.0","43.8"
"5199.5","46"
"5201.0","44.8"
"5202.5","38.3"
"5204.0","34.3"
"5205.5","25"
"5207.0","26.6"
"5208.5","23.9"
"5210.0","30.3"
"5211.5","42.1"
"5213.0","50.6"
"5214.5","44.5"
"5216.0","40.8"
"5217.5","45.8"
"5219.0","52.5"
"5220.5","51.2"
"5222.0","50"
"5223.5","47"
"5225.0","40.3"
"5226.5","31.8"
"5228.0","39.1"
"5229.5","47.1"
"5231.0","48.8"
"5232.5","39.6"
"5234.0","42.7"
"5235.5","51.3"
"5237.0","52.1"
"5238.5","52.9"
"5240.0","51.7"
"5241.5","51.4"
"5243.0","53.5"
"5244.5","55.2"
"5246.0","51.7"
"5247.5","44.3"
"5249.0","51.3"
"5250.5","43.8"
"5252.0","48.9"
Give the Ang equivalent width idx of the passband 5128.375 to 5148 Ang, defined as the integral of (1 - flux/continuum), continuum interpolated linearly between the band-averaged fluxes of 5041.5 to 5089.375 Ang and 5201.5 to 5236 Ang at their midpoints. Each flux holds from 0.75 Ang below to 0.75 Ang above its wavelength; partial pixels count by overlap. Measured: 1.9 Ang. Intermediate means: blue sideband 40.2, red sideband 41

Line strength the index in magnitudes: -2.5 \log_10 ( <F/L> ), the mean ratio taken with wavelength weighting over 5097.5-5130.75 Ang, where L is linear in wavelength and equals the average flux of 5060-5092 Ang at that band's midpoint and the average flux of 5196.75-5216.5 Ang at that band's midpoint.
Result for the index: 0.03 mag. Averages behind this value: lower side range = 38.9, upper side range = 37.8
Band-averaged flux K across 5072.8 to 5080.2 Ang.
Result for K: 38.2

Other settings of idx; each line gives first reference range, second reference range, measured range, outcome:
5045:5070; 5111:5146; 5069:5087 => 1.3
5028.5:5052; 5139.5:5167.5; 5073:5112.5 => 0.7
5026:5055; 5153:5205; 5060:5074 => -0.3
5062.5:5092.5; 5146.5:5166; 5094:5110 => 0.2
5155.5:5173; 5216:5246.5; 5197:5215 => 1.9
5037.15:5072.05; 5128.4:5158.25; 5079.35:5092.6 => 0.5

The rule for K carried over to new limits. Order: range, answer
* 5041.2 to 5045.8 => 40.1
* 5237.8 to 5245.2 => 52.9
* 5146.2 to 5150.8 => 37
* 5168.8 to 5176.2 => 23.5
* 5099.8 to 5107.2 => 37.5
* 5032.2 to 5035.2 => 43.3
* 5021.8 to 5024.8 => 39.4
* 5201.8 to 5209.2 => 29.6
